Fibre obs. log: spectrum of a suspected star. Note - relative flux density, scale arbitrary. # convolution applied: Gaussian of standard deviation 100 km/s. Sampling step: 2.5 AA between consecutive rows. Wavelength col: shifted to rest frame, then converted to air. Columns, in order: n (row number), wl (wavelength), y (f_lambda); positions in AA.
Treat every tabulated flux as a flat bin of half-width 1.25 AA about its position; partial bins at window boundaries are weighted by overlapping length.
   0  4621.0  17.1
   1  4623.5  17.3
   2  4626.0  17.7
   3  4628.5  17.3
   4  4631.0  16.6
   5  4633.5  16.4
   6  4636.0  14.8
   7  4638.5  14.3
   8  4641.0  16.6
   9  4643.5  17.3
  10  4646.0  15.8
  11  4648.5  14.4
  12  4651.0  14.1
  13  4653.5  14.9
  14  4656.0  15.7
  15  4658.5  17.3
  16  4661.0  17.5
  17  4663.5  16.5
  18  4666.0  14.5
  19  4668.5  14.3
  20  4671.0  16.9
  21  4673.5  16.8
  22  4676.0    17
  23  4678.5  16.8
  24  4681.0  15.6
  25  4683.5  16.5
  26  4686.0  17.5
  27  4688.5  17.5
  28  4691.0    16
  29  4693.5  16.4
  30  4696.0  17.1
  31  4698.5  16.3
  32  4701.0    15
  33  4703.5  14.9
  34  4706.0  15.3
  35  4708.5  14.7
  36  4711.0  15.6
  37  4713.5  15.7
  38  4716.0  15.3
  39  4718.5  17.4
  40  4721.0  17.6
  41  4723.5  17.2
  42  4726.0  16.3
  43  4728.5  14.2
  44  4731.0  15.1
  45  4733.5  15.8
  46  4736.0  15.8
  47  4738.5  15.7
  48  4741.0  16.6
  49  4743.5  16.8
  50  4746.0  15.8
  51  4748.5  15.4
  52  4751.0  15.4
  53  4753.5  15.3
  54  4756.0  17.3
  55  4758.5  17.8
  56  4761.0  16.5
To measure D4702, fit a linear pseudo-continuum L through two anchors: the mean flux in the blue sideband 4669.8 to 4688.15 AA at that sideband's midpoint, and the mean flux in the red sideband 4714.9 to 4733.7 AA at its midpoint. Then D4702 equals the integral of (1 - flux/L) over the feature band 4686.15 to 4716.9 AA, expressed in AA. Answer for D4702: 1.1 AA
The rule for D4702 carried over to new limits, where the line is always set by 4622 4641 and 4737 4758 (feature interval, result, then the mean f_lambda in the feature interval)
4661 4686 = 0.0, 16.2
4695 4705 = 0.3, 15.8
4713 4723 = -0.3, 16.6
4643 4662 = 0.6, 15.8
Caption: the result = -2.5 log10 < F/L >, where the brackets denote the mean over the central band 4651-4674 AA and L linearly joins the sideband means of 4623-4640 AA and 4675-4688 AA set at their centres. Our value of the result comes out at 0.04 mag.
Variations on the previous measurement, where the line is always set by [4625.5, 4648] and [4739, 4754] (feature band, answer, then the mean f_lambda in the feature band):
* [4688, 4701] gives -0.03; 16.5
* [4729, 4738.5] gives 0.03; 15.5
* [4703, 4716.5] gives 0.05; 15.3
